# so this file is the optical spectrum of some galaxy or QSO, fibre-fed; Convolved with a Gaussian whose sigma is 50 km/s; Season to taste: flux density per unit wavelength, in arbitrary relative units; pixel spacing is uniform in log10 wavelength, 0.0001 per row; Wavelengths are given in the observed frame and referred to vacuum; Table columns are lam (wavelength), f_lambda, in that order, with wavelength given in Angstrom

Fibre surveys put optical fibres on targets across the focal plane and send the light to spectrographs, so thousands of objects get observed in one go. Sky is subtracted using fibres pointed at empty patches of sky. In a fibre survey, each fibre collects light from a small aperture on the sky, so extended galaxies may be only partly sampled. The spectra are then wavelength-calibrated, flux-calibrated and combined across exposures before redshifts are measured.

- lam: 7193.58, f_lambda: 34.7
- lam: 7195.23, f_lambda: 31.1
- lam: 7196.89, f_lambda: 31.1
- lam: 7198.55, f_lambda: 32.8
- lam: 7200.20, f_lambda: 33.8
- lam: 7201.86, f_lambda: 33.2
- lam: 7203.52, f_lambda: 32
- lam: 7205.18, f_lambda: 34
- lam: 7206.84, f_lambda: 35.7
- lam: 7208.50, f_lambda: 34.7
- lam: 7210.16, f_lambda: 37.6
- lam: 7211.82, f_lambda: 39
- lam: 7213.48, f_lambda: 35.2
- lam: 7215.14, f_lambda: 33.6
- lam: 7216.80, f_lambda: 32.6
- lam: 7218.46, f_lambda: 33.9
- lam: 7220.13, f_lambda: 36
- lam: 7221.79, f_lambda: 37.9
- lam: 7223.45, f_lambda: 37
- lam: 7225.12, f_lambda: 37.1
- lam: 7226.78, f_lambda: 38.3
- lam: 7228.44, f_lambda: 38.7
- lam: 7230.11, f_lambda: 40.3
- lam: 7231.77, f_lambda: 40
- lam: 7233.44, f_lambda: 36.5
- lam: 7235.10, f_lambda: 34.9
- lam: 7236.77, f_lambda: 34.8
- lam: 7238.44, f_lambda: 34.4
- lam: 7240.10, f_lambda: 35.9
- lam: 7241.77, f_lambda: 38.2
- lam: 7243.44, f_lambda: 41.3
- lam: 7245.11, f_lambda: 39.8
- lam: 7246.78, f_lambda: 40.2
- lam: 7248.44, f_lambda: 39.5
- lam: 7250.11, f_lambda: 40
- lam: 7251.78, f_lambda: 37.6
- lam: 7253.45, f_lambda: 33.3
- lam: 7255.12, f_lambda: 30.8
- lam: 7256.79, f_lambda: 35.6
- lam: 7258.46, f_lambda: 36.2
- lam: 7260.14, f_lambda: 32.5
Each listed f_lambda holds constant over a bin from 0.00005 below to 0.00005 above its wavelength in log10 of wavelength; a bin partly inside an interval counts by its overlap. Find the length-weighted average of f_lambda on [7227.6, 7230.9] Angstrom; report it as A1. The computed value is 39.5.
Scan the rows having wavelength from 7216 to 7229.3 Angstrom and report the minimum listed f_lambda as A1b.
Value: 32.6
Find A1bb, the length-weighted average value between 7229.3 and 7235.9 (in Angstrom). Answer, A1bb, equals 38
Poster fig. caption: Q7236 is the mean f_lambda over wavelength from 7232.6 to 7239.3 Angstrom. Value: 35.2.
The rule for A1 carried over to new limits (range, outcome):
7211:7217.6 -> 35.1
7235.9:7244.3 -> 36.9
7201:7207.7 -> 33.7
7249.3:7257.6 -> 35.4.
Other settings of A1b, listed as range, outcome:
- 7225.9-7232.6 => 38.3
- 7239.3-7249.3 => 35.9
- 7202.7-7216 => 32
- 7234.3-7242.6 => 34.4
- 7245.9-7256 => 30.8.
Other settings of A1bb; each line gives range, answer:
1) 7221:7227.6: 37.6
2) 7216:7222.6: 35.1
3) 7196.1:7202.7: 32.7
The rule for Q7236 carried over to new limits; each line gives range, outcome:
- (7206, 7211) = 36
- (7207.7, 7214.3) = 36.6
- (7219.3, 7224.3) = 37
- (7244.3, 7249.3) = 39.9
